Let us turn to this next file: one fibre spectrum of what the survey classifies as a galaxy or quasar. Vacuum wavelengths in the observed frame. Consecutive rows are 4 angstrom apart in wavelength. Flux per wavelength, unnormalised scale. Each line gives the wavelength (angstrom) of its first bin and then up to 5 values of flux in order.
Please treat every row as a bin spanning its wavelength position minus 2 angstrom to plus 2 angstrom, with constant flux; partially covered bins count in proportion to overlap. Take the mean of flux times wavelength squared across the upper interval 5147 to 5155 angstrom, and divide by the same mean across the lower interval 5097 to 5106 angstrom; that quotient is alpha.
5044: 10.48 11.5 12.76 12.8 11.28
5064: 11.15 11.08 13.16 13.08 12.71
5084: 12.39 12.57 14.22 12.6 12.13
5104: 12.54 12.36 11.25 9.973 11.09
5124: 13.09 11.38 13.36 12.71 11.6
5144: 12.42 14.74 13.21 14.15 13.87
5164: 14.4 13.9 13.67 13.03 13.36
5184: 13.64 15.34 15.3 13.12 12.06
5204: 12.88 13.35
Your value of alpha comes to 1.15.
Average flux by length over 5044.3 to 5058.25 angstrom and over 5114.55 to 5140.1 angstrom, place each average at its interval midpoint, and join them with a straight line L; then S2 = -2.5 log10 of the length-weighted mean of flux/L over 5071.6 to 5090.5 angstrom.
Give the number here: -0.07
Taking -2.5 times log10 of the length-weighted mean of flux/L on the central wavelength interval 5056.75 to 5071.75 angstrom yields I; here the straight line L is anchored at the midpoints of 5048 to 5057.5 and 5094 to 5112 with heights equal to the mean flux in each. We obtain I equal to 0.08 mag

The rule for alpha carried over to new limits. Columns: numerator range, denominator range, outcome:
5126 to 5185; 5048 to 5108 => 1.10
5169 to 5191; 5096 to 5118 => 1.22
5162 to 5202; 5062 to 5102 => 1.15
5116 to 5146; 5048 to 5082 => 1.02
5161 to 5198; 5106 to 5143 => 1.20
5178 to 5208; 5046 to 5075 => 1.20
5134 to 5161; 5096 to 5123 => 1.15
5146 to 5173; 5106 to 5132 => 1.22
